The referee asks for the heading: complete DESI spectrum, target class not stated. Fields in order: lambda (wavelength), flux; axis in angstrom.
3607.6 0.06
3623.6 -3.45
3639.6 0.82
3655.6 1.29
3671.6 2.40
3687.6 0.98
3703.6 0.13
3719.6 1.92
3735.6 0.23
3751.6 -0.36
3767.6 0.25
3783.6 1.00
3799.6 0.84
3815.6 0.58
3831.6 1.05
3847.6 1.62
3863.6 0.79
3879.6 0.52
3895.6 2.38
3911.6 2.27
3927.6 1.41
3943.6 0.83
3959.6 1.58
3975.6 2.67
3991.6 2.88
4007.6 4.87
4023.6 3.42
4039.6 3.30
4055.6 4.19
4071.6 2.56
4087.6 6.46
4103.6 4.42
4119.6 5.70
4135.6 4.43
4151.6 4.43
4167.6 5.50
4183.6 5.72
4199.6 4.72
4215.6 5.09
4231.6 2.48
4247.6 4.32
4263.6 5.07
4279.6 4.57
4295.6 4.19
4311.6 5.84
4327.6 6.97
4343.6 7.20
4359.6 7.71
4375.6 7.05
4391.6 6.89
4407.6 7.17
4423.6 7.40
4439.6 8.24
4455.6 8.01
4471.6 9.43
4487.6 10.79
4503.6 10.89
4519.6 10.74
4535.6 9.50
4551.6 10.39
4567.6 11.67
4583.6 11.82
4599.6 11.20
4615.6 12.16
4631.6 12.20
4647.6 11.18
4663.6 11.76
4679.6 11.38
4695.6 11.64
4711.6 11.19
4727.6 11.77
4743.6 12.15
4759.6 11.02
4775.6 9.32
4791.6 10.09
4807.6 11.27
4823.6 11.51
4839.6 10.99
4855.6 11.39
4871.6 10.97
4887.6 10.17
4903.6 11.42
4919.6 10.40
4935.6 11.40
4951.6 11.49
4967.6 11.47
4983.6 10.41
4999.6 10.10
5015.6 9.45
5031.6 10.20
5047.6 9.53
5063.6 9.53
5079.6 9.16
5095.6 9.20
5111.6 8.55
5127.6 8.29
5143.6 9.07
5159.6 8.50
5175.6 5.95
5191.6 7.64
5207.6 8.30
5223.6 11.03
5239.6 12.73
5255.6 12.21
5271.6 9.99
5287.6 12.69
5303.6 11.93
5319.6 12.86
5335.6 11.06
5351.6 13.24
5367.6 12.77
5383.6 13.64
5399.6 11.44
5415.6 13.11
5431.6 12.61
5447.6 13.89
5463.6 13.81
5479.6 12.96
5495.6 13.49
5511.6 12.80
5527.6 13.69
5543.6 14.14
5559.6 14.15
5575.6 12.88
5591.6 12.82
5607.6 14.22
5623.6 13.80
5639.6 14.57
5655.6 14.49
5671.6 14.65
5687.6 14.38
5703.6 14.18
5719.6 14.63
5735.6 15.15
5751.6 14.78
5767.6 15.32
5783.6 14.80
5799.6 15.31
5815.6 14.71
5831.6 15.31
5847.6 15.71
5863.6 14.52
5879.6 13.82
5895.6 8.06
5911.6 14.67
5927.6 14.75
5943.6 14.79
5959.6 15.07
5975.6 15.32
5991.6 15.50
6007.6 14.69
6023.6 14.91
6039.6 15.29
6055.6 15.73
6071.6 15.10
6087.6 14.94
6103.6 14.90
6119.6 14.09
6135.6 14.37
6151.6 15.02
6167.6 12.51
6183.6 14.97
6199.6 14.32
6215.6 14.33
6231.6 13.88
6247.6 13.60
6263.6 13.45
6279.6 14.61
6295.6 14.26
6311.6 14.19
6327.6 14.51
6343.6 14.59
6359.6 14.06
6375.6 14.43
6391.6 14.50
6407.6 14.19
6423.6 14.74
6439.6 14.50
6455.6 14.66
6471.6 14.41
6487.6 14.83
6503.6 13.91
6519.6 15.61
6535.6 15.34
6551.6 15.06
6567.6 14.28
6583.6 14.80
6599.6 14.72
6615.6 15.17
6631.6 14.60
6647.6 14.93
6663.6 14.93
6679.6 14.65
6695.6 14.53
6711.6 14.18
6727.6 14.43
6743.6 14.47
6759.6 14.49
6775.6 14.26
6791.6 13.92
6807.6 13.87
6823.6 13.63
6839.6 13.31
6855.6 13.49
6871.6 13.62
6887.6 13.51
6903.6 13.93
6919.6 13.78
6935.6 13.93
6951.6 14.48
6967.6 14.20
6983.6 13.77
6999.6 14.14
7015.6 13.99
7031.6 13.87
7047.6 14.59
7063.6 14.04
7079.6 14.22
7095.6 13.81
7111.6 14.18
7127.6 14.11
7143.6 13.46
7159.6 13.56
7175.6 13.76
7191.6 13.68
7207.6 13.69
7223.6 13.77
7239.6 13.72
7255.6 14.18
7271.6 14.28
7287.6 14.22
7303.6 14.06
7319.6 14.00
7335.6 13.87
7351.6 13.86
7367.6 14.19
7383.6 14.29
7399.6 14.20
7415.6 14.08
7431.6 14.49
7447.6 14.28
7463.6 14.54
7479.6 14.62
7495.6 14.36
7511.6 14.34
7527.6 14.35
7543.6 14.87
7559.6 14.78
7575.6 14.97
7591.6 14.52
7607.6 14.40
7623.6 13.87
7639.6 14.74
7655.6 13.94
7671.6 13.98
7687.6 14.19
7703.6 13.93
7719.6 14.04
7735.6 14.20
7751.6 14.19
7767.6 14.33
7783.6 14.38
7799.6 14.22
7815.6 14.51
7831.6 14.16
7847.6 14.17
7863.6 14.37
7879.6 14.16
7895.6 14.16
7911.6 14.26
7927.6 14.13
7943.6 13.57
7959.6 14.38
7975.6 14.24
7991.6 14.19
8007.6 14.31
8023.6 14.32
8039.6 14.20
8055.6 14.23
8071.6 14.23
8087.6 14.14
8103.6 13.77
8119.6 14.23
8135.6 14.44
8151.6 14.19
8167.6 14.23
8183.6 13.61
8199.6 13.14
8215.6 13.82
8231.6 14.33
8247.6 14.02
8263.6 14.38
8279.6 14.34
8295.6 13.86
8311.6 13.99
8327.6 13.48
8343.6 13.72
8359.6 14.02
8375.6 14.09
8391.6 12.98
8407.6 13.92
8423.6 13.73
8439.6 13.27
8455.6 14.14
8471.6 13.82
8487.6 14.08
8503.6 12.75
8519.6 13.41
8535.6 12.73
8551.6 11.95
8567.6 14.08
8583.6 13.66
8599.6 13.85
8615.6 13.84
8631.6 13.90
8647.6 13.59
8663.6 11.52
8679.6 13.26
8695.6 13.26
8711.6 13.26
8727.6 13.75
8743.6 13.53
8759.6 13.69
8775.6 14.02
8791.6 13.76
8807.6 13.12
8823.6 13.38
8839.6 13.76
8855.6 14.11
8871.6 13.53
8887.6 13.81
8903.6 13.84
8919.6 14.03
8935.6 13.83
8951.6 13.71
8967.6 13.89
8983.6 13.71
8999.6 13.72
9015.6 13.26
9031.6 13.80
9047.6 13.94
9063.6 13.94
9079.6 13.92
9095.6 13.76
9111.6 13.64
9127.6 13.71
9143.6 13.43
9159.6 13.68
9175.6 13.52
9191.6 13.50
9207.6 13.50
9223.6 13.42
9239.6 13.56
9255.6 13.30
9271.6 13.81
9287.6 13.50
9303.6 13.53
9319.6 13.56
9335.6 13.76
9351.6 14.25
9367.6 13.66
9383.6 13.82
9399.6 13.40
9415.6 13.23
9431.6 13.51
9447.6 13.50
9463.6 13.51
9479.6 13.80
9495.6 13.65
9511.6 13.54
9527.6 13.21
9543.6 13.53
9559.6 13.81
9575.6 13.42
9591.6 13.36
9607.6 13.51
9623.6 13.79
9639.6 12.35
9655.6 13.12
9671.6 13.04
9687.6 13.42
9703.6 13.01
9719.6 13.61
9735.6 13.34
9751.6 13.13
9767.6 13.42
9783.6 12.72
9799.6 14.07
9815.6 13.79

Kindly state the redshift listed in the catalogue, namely 0.000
